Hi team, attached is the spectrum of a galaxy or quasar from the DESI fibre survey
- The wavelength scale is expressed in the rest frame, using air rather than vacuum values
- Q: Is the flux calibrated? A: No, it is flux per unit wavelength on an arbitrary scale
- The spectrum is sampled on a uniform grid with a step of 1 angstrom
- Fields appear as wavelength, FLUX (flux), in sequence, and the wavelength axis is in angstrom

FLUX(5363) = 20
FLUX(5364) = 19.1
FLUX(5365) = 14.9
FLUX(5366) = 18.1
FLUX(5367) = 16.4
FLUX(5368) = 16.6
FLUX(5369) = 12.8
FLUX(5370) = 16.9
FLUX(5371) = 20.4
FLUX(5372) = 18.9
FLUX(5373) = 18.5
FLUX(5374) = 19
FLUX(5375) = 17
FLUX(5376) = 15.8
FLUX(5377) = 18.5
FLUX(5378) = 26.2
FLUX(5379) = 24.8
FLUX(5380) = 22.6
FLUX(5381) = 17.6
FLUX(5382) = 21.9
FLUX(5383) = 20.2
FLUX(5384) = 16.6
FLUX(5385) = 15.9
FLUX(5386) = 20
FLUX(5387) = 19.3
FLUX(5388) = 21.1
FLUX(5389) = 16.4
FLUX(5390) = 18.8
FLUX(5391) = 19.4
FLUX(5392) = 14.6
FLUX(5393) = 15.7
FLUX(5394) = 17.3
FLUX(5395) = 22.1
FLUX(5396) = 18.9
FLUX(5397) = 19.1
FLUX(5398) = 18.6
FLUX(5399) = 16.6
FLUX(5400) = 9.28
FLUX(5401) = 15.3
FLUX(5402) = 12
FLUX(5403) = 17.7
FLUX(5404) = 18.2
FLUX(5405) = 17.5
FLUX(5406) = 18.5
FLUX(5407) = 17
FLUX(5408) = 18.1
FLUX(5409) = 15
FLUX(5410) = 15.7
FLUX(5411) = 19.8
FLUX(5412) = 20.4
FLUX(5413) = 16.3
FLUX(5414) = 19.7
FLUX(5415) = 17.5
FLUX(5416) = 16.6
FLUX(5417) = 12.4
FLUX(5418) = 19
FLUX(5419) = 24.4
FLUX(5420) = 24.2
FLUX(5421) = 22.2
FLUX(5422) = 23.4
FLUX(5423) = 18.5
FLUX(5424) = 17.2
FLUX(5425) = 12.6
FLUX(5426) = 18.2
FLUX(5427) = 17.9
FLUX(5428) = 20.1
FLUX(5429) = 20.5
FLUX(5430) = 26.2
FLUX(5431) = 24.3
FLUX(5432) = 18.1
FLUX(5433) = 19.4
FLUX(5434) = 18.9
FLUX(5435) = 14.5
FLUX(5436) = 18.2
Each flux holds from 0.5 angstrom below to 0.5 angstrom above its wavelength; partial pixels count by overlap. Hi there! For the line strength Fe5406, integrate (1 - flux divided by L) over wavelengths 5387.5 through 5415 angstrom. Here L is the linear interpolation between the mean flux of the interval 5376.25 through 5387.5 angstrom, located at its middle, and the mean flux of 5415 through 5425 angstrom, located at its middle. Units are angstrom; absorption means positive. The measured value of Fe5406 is 3.3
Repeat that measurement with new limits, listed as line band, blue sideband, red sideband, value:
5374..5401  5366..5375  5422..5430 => -1.1 angstrom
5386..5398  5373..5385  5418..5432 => 0.9 angstrom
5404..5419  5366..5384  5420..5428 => 1.1 angstrom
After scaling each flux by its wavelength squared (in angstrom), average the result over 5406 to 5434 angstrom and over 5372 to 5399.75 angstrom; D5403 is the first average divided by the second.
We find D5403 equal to 1.02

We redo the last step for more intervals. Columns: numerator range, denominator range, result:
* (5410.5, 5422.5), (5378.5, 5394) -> 1.05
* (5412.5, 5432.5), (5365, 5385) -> 1.06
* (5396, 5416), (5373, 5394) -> 0.90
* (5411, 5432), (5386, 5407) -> 1.14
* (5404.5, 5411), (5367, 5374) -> 1.00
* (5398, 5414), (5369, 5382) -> 0.86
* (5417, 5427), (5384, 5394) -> 1.11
